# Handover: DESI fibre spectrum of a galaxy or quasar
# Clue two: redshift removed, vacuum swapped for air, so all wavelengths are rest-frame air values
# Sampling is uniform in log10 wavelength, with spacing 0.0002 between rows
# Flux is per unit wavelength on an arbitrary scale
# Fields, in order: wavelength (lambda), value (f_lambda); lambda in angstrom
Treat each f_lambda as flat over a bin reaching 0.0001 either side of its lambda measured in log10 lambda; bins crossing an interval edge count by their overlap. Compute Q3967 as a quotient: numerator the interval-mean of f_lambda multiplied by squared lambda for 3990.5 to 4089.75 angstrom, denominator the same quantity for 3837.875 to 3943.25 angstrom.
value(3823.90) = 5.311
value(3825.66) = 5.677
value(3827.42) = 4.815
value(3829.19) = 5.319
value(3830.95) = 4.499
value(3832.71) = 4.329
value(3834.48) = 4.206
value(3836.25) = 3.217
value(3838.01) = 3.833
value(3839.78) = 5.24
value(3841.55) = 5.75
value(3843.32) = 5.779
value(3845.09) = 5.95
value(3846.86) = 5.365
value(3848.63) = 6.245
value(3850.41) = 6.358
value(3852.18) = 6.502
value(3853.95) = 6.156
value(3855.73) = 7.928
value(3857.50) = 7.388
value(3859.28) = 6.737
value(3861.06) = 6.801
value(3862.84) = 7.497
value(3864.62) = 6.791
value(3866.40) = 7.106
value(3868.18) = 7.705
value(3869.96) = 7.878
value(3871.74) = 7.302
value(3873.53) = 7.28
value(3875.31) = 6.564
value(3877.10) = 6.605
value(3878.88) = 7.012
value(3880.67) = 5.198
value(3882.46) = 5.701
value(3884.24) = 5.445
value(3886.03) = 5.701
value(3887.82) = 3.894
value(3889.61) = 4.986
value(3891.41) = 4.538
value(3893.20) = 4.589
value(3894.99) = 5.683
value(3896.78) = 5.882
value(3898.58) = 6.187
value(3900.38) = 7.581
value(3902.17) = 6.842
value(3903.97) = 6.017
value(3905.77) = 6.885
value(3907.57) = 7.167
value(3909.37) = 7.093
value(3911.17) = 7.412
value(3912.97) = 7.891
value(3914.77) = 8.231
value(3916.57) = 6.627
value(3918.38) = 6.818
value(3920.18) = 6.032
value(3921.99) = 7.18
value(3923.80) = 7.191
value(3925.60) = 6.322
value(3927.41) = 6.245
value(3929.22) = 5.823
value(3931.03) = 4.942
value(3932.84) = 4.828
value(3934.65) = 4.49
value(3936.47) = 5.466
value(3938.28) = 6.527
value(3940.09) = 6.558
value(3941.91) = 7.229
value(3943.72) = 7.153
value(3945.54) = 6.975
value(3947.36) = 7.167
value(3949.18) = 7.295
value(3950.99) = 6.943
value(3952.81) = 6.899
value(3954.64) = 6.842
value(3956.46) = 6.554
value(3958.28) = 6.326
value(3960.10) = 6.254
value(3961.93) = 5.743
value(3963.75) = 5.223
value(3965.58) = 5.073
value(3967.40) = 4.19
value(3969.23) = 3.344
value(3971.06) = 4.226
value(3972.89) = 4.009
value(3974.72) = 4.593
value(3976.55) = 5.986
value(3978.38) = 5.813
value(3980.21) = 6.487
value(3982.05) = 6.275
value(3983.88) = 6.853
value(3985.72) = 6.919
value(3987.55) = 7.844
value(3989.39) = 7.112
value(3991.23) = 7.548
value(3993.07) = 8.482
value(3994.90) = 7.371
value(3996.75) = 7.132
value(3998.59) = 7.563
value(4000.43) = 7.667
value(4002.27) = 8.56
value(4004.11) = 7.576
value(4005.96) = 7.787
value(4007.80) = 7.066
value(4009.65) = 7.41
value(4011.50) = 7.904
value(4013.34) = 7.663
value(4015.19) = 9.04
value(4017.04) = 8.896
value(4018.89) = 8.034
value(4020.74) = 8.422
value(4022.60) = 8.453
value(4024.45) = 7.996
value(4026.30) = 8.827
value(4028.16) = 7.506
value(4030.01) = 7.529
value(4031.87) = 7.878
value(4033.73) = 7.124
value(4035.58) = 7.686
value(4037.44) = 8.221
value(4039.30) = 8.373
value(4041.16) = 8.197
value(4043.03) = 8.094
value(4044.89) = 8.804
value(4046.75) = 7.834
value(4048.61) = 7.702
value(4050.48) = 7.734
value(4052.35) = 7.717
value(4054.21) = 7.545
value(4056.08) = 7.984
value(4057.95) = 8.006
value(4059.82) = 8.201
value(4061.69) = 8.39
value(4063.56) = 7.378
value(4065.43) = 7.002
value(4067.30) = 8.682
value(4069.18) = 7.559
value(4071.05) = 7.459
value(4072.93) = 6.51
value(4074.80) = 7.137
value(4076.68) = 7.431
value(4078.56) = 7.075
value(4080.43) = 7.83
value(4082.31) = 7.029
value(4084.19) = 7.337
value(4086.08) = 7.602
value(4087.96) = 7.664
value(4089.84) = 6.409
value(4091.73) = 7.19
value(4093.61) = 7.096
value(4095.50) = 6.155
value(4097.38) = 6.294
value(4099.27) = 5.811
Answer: 1.32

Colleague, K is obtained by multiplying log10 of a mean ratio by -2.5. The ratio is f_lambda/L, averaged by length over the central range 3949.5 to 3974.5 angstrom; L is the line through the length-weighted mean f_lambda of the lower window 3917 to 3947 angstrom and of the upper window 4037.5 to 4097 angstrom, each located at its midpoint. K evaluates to 0.182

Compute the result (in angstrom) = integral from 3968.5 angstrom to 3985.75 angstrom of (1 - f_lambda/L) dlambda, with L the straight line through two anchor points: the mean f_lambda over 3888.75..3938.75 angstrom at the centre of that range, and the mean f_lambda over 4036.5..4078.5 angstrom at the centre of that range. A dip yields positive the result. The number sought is 3.85 angstrom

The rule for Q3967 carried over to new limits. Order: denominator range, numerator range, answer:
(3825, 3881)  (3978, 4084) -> 1.38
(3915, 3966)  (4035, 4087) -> 1.29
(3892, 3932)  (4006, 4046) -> 1.30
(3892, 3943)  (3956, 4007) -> 1.03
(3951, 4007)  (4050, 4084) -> 1.23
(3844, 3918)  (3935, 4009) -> 1.05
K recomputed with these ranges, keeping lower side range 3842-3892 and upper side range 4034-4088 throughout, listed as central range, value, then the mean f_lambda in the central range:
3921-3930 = 0.037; 6.55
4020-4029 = -0.106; 8.24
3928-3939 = 0.266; 5.35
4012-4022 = -0.134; 8.39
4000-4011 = -0.050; 7.69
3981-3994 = -0.010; 7.28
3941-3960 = 0.007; 6.91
